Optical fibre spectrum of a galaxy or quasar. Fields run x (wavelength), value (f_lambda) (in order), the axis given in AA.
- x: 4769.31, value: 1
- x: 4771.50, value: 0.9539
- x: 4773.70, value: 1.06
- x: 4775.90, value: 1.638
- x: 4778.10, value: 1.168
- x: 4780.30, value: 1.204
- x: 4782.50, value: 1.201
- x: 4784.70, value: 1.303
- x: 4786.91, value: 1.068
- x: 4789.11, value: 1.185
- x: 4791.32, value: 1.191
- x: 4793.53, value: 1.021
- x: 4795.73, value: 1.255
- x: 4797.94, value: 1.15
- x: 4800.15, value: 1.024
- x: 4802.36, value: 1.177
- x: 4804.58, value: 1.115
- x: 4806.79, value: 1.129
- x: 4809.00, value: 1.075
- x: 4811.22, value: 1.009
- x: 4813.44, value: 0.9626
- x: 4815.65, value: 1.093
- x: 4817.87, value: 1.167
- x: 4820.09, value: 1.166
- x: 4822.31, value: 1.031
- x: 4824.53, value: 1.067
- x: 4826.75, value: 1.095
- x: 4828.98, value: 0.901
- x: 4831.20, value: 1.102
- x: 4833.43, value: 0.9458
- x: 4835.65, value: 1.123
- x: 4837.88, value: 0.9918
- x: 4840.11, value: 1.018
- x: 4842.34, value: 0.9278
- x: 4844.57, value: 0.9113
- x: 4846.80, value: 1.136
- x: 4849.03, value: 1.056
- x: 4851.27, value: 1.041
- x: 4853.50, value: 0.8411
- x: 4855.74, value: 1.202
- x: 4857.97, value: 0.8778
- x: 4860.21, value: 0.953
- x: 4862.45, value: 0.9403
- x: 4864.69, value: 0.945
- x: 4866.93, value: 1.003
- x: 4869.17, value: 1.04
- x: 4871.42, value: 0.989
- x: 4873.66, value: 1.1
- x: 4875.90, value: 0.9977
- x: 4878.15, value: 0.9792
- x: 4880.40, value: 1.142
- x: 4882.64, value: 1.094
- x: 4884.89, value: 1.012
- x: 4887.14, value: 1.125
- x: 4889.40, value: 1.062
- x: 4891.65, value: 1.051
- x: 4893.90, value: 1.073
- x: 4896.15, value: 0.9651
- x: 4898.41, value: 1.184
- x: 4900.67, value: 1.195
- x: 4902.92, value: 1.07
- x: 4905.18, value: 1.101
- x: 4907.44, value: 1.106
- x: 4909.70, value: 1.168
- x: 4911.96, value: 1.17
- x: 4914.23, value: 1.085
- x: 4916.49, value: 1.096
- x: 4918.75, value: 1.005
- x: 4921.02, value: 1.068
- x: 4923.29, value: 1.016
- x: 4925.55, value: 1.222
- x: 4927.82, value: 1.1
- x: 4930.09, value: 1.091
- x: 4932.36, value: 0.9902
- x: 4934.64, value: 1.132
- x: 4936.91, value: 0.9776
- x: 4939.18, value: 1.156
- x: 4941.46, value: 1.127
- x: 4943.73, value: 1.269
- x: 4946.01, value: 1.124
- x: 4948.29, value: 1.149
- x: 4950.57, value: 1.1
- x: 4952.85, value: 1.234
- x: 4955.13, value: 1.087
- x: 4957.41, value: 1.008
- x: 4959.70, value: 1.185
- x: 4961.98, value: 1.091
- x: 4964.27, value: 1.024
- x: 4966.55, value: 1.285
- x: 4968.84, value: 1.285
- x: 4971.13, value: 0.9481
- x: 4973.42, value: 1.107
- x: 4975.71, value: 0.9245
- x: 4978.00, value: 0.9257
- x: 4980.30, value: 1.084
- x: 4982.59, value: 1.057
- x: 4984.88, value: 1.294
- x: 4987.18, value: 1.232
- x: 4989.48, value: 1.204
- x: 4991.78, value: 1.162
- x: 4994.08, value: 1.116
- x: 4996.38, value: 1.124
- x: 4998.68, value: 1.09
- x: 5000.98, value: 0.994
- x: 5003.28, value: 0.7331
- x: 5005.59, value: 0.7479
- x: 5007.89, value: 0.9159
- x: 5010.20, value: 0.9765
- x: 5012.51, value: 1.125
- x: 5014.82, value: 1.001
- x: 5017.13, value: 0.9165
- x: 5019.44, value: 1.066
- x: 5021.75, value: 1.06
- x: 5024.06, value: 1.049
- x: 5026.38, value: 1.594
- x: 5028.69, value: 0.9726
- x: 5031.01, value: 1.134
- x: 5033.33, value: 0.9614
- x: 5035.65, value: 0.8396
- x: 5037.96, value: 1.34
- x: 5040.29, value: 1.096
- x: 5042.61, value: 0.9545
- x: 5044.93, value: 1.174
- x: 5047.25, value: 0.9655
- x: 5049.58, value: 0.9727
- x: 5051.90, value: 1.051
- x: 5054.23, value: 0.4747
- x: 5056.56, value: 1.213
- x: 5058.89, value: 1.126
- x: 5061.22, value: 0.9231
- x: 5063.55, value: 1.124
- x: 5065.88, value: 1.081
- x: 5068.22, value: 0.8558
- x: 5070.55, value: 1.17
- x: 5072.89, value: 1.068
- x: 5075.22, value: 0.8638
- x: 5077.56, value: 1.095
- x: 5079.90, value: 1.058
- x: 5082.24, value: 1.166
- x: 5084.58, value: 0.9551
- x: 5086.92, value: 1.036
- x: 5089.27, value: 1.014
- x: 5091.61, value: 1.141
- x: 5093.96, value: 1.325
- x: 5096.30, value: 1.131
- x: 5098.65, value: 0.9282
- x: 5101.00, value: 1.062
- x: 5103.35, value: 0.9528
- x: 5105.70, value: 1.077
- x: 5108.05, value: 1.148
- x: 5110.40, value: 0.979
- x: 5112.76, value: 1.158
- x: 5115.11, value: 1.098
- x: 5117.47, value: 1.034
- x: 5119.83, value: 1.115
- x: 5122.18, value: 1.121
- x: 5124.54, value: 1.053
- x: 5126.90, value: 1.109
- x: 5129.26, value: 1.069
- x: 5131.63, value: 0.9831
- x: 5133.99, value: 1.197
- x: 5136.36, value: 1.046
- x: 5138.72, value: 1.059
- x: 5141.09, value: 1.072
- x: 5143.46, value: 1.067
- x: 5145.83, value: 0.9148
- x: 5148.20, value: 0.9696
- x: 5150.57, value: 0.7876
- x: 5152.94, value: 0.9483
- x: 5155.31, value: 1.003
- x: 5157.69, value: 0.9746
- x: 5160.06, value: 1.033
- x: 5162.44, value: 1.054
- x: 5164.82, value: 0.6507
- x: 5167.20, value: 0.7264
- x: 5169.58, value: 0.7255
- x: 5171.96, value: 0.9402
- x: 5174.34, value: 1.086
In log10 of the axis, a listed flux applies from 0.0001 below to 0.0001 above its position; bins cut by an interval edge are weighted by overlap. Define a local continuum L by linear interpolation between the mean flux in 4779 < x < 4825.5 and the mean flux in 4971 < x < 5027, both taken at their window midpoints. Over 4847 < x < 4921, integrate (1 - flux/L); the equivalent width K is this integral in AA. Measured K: 2.8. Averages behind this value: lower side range 1.12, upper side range 1.05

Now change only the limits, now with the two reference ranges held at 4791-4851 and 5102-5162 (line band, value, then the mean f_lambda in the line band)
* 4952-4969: -1.4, 1.14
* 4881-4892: -0.1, 1.07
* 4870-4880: 0.3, 1.03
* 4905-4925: -0.7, 1.09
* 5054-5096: -0.4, 1.05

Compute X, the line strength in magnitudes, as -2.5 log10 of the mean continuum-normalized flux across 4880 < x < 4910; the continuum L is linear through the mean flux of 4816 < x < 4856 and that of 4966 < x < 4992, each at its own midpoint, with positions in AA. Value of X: -0.02 mag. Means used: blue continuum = 1.04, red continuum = 1.12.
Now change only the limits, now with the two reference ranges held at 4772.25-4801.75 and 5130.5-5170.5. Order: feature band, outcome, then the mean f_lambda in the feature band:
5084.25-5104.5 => -0.08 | 1.06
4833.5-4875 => 0.14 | 1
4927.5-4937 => 0.03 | 1.06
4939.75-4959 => -0.05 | 1.14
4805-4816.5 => 0.11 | 1.06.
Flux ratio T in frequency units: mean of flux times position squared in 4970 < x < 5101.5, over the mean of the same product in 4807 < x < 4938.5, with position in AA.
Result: 1.1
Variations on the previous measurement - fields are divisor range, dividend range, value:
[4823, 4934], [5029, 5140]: 1.09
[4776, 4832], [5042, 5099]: 1.03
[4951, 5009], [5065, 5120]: 1.03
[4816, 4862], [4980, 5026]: 1.10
